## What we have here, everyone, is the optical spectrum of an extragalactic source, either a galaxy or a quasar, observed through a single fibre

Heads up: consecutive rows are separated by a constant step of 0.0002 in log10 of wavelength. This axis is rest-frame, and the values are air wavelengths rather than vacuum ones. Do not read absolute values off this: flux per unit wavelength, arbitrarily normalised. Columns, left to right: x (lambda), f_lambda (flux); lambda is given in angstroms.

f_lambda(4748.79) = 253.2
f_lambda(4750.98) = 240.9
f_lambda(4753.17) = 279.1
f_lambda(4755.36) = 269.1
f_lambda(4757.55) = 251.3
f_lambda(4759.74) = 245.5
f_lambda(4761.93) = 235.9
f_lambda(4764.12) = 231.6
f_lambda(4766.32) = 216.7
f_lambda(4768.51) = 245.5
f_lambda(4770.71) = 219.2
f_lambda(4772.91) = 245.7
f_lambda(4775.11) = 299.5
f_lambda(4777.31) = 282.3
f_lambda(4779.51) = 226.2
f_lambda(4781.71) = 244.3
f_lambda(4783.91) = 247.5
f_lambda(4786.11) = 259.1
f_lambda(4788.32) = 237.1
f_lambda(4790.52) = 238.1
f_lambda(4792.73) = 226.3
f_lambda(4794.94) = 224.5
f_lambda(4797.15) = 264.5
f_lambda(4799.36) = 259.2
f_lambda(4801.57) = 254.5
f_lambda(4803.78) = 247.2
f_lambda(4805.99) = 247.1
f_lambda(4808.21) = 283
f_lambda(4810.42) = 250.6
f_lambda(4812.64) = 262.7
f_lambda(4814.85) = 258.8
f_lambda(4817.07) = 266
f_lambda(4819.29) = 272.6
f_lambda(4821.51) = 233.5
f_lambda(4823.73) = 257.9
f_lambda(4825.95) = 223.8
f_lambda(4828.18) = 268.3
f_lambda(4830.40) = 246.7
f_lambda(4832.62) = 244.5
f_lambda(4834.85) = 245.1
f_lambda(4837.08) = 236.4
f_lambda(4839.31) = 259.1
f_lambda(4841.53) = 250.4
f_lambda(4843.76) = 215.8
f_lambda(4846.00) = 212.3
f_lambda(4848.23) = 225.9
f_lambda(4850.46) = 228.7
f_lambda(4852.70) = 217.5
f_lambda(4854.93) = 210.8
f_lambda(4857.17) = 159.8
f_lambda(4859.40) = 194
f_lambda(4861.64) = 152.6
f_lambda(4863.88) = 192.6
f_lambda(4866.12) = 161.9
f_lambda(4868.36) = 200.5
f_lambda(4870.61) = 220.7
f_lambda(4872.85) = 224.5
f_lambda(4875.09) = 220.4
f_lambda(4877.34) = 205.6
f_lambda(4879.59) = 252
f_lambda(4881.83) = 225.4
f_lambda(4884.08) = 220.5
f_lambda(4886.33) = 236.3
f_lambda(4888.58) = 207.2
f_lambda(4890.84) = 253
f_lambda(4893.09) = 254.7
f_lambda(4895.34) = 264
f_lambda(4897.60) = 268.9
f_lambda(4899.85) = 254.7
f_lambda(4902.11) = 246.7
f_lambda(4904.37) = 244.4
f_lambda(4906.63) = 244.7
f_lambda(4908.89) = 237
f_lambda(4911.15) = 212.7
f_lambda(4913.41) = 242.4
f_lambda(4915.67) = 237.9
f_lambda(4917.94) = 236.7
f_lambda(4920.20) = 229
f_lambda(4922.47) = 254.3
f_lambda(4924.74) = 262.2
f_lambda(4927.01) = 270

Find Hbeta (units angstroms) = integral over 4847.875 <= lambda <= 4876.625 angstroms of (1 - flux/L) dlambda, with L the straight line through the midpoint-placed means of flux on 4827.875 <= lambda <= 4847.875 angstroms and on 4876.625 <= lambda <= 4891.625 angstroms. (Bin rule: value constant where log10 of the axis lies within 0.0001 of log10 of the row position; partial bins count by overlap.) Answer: 4.2 angstroms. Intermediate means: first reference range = 240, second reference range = 229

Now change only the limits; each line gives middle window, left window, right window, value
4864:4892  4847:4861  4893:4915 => 0.8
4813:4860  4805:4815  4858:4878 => -0.8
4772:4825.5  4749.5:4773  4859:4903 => -3.6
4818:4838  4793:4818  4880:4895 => 0.1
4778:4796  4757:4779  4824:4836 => 0.6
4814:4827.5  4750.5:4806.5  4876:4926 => -0.4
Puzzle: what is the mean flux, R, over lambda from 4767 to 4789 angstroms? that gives 250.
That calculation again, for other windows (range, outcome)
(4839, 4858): 219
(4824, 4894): 222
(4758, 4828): 249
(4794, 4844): 252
